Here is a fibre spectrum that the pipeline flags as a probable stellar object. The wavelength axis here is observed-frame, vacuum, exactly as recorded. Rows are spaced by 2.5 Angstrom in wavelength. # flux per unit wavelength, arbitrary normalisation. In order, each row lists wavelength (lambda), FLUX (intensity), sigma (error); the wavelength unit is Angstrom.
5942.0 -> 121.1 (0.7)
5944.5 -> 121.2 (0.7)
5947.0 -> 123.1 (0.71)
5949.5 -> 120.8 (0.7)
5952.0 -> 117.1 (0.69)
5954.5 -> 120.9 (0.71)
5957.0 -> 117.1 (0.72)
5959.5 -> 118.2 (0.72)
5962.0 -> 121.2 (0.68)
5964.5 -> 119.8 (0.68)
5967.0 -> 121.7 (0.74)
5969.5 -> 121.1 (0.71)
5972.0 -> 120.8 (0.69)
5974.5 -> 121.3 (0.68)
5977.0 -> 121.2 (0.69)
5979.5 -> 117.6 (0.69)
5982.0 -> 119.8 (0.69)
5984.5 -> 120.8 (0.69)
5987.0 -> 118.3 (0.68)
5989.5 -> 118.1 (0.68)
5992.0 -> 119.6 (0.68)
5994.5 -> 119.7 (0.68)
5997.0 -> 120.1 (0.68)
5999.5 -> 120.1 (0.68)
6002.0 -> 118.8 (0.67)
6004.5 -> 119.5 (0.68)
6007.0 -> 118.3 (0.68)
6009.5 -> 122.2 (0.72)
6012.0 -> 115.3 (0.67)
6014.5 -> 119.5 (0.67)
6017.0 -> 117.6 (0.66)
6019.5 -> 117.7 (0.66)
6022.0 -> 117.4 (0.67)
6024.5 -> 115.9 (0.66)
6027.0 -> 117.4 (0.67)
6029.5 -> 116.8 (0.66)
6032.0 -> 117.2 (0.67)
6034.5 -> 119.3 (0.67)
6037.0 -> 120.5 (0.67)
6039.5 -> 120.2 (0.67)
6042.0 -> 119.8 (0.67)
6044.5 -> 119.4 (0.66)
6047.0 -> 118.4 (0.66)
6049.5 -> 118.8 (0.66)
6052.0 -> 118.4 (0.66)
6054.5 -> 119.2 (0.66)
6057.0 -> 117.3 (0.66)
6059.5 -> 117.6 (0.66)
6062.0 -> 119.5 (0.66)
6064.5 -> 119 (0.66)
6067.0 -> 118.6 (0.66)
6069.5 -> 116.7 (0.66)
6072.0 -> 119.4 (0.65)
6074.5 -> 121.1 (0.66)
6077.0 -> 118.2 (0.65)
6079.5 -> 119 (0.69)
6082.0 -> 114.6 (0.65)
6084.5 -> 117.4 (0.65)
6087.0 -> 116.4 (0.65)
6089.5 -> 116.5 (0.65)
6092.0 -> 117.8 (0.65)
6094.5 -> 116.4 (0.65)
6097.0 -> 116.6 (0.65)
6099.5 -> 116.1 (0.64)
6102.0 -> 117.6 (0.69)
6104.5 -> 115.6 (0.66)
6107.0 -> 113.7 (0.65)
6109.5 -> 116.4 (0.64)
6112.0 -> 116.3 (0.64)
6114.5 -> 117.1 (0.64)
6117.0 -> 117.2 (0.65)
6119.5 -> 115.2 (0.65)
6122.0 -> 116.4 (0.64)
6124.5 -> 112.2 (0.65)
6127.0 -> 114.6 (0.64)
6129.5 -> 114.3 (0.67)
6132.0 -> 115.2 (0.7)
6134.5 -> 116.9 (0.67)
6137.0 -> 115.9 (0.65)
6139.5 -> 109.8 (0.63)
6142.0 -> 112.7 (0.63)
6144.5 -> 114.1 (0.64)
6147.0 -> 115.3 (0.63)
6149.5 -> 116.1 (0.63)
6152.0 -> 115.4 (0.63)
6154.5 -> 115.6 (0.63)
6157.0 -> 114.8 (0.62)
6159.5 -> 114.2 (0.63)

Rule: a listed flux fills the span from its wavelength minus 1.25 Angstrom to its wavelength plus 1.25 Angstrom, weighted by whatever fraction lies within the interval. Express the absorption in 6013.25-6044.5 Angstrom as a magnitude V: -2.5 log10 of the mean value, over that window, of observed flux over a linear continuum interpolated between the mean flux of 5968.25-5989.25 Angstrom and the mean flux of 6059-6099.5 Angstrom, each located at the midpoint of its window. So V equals 0.01 mag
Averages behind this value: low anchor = 120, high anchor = 118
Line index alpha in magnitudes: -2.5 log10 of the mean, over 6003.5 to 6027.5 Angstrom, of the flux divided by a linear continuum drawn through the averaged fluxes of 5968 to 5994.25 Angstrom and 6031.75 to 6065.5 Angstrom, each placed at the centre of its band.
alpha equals 0.01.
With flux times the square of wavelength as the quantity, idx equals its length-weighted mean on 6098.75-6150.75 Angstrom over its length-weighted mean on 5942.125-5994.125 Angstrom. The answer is 1.01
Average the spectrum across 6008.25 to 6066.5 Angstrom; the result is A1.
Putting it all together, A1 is 118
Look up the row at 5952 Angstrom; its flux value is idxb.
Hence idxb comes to 117.1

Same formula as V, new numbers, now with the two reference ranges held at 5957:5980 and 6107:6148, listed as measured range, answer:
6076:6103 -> -0.01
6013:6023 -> 0.01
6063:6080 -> -0.02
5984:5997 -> 0.00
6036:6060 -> -0.01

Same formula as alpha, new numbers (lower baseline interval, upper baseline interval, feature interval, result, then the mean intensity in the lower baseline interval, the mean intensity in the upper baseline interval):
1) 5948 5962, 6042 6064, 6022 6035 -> 0.014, 119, 119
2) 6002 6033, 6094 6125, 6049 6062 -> -0.011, 118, 116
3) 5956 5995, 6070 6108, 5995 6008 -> -0.002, 120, 117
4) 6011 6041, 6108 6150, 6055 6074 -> -0.015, 118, 115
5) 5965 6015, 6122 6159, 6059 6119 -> -0.009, 120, 115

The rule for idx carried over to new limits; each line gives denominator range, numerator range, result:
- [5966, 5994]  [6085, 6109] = 1.01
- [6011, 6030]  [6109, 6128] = 1.02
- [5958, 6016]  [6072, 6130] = 1.01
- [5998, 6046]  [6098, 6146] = 1.00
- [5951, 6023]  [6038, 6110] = 1.02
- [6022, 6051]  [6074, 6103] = 1.01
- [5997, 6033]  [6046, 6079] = 1.02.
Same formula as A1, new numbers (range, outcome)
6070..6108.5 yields 117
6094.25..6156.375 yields 115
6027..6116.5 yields 118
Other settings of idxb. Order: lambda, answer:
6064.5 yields 119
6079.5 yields 119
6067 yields 118.6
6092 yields 117.8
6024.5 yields 115.9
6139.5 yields 109.8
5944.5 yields 121.2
